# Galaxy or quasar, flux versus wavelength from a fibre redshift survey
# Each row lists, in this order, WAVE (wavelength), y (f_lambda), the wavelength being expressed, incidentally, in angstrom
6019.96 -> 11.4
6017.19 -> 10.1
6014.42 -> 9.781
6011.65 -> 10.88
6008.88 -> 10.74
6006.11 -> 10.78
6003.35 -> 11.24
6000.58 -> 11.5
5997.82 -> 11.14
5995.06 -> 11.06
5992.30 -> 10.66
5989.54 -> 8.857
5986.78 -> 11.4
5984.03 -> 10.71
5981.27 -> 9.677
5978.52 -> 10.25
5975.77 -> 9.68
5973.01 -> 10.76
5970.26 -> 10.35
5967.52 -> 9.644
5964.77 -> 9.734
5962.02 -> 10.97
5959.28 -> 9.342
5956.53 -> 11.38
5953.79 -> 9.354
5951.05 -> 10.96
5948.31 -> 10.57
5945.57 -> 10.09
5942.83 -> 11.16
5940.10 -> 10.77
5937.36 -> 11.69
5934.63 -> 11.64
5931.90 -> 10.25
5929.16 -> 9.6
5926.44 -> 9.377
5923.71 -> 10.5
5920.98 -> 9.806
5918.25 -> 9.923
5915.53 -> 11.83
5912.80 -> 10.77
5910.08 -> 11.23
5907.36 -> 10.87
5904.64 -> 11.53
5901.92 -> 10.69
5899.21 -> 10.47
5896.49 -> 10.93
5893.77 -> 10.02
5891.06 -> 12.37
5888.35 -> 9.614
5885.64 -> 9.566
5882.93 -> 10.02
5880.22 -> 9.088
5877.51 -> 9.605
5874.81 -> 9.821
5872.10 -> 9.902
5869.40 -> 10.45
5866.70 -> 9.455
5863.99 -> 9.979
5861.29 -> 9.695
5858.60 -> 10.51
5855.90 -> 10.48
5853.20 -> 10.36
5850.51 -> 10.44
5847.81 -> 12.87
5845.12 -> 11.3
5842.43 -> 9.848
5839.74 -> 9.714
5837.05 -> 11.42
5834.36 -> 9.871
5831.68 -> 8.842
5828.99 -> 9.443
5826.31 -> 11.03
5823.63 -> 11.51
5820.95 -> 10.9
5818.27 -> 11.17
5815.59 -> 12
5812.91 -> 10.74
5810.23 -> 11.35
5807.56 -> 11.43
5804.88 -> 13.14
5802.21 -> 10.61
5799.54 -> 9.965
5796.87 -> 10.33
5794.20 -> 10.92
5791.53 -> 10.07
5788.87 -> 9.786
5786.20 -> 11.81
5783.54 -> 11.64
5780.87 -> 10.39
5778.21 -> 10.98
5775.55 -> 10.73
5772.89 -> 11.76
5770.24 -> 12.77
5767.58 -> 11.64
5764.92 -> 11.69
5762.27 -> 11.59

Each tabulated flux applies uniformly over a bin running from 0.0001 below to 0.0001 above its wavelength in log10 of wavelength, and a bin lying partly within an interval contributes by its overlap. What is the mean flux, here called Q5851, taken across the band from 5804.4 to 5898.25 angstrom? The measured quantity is 10.5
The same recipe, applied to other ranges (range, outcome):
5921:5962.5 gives 10.5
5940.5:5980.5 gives 10.3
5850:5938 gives 10.4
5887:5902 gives 10.7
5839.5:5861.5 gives 10.7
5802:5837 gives 11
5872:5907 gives 10.3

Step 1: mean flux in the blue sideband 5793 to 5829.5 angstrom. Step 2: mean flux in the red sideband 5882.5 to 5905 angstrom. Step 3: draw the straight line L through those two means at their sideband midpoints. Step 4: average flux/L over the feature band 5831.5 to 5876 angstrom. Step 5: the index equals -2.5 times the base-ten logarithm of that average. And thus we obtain 0.05 mag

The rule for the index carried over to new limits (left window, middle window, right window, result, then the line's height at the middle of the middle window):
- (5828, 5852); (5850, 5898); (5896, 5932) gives 0.04 mag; 10.5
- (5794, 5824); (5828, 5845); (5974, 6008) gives 0.11 mag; 11.1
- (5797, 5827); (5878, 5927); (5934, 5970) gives 0.03 mag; 10.8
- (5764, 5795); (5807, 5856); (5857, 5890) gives -0.03 mag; 10.4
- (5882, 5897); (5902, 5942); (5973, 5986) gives -0.04 mag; 10.3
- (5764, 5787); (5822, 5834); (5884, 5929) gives 0.09 mag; 11.1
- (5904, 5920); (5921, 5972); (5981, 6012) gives 0.05 mag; 10.9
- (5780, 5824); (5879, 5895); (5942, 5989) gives 0.06 mag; 10.7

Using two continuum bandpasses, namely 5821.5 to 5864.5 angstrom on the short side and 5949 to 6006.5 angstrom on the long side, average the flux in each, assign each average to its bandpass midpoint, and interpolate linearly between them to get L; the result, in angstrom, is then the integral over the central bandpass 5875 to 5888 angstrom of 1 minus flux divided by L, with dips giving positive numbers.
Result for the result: 1.1 angstrom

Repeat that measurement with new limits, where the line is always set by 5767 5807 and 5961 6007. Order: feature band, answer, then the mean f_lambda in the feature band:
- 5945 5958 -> 0.1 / 10.5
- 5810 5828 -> -0.3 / 11.2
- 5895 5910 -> -0.2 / 10.9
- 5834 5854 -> 0.3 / 10.8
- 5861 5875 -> 1.2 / 9.9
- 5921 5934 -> 0.8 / 10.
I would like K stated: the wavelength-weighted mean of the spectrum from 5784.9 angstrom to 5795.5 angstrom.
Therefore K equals 10.6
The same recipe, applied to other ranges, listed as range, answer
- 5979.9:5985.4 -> 10.2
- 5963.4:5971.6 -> 9.92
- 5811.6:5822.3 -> 11.2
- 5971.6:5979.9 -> 10.2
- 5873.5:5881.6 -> 9.51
